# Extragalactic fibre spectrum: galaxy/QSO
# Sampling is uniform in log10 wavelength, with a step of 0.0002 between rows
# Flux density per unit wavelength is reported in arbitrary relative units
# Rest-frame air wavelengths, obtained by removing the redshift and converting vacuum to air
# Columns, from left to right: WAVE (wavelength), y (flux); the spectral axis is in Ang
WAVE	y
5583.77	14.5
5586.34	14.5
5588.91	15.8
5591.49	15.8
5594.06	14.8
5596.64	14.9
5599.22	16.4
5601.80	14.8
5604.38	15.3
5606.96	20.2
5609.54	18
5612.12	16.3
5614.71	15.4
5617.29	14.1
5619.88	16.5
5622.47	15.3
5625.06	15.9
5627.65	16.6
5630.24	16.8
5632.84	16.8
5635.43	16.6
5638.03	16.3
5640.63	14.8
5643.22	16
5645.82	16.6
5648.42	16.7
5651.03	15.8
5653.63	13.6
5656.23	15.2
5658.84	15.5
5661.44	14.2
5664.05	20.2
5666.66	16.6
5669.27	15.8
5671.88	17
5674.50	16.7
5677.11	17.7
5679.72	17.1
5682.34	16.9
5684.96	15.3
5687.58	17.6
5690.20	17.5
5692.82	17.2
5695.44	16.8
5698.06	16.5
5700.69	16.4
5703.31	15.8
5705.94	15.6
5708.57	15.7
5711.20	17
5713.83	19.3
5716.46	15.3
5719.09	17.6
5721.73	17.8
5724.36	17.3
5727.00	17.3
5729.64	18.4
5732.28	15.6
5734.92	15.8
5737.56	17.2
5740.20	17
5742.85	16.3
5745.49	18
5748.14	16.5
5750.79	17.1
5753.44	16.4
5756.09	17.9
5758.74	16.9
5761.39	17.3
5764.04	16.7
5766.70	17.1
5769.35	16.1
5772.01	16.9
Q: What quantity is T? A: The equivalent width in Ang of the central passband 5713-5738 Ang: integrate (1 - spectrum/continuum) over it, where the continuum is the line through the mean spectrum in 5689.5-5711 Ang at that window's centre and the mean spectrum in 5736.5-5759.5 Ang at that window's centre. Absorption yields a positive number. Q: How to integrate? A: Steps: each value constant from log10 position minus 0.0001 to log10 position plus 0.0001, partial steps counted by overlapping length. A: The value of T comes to -0.5 Ang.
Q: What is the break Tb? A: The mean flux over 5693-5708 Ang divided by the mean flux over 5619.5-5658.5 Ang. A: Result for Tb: 1.02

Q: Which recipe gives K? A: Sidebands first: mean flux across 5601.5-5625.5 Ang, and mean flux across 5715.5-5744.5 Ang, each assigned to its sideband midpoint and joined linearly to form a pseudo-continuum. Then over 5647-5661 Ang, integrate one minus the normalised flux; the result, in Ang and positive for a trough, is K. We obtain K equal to 1.0 Ang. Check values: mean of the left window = 16.3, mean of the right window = 16.9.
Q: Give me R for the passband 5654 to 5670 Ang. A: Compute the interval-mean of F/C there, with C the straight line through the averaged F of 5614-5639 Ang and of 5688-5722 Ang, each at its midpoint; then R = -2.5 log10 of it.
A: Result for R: 0.02 mag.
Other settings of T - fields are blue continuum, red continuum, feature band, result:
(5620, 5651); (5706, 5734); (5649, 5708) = 0.8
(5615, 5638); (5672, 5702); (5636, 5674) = 0.9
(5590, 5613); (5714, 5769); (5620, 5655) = 1.0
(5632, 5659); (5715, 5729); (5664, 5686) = -0.7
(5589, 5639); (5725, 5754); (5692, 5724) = -0.1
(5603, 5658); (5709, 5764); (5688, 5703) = -0.1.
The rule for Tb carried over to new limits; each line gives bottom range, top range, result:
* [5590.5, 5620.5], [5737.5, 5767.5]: 1.06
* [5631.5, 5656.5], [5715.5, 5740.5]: 1.07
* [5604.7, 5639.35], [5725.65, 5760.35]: 1.03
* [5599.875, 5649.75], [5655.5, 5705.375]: 1.02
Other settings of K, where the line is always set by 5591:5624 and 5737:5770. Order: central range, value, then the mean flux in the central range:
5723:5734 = -0.19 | 17.1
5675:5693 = -0.56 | 17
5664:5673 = -0.34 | 17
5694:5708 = 0.35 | 16.2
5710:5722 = -0.46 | 17.4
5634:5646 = 0.14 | 16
